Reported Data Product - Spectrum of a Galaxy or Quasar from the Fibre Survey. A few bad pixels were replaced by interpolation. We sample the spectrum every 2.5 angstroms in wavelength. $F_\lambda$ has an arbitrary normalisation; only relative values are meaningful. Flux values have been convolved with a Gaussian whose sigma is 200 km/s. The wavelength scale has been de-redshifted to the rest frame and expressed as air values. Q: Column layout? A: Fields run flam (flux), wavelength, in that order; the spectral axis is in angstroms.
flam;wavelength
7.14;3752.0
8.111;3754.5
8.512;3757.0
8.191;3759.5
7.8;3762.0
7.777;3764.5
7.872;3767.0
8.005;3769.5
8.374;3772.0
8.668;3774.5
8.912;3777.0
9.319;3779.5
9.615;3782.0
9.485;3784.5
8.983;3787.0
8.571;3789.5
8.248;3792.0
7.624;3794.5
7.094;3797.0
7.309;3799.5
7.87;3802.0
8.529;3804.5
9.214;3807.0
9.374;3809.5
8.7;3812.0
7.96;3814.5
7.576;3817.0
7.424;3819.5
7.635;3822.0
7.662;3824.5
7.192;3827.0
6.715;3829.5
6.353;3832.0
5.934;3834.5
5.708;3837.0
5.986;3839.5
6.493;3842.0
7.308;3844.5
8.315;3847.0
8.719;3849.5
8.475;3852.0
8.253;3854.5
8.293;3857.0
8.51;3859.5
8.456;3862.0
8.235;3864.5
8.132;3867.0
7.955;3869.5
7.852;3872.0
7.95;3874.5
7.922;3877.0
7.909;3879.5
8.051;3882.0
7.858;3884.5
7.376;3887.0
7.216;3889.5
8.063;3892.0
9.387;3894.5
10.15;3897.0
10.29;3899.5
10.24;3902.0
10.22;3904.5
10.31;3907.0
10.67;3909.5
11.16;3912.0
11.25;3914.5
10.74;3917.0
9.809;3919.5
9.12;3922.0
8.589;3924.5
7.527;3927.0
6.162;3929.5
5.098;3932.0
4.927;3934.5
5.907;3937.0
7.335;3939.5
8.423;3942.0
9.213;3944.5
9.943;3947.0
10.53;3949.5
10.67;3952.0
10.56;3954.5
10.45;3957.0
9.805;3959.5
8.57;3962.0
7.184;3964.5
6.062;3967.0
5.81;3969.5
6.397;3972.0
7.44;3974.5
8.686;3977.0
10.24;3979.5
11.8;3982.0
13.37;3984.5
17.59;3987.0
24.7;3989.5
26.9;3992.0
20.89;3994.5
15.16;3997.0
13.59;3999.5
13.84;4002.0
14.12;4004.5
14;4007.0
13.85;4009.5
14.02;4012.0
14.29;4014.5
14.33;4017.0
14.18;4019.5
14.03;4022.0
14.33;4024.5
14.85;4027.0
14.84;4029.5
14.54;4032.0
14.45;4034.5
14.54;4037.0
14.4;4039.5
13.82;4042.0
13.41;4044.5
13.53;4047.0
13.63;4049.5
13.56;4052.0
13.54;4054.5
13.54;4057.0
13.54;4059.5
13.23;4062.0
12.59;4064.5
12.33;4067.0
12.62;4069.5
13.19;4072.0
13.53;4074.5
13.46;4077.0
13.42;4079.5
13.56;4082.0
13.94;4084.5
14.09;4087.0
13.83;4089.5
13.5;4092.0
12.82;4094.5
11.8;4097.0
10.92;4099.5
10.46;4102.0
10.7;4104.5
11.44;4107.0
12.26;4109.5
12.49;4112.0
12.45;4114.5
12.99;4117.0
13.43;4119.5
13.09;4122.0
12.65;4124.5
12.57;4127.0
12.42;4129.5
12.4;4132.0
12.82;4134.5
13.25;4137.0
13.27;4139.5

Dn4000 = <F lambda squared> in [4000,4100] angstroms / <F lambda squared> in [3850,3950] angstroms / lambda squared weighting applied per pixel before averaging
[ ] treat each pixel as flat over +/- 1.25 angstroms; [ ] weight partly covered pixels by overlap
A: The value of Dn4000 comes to 1.72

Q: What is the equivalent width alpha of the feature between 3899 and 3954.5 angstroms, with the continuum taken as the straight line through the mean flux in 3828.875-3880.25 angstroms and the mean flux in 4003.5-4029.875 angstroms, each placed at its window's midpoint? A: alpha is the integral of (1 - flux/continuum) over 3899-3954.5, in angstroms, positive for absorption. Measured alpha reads 7.66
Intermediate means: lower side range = 7.6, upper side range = 14.2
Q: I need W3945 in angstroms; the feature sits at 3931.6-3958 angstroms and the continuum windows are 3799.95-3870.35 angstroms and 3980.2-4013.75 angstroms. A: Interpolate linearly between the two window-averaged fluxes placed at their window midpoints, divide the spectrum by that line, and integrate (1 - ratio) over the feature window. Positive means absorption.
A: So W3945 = 9.8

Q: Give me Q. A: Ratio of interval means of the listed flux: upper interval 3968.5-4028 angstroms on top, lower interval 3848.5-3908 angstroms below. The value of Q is 1.6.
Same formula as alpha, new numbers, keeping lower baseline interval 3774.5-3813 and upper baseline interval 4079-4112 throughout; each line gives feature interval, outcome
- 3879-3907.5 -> 2.8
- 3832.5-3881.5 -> 9.0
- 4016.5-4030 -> -3.3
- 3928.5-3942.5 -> 5.7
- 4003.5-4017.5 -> -3.3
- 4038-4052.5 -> -2.3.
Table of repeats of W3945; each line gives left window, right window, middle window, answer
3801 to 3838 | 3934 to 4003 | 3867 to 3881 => 1.6 angstroms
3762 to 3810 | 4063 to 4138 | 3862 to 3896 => 5.9 angstroms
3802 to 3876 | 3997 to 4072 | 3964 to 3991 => 2.4 angstroms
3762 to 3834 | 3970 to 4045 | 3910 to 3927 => 2.5 angstroms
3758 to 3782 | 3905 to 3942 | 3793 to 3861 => 6.4 angstroms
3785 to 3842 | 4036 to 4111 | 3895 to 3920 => -2.3 angstroms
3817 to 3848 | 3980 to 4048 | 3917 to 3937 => 6.7 angstroms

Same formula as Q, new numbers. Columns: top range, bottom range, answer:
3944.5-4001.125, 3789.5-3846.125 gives 1.61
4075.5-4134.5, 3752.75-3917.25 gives 1.52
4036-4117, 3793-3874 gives 1.68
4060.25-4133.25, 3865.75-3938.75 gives 1.49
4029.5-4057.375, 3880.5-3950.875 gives 1.59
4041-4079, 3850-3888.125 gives 1.64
